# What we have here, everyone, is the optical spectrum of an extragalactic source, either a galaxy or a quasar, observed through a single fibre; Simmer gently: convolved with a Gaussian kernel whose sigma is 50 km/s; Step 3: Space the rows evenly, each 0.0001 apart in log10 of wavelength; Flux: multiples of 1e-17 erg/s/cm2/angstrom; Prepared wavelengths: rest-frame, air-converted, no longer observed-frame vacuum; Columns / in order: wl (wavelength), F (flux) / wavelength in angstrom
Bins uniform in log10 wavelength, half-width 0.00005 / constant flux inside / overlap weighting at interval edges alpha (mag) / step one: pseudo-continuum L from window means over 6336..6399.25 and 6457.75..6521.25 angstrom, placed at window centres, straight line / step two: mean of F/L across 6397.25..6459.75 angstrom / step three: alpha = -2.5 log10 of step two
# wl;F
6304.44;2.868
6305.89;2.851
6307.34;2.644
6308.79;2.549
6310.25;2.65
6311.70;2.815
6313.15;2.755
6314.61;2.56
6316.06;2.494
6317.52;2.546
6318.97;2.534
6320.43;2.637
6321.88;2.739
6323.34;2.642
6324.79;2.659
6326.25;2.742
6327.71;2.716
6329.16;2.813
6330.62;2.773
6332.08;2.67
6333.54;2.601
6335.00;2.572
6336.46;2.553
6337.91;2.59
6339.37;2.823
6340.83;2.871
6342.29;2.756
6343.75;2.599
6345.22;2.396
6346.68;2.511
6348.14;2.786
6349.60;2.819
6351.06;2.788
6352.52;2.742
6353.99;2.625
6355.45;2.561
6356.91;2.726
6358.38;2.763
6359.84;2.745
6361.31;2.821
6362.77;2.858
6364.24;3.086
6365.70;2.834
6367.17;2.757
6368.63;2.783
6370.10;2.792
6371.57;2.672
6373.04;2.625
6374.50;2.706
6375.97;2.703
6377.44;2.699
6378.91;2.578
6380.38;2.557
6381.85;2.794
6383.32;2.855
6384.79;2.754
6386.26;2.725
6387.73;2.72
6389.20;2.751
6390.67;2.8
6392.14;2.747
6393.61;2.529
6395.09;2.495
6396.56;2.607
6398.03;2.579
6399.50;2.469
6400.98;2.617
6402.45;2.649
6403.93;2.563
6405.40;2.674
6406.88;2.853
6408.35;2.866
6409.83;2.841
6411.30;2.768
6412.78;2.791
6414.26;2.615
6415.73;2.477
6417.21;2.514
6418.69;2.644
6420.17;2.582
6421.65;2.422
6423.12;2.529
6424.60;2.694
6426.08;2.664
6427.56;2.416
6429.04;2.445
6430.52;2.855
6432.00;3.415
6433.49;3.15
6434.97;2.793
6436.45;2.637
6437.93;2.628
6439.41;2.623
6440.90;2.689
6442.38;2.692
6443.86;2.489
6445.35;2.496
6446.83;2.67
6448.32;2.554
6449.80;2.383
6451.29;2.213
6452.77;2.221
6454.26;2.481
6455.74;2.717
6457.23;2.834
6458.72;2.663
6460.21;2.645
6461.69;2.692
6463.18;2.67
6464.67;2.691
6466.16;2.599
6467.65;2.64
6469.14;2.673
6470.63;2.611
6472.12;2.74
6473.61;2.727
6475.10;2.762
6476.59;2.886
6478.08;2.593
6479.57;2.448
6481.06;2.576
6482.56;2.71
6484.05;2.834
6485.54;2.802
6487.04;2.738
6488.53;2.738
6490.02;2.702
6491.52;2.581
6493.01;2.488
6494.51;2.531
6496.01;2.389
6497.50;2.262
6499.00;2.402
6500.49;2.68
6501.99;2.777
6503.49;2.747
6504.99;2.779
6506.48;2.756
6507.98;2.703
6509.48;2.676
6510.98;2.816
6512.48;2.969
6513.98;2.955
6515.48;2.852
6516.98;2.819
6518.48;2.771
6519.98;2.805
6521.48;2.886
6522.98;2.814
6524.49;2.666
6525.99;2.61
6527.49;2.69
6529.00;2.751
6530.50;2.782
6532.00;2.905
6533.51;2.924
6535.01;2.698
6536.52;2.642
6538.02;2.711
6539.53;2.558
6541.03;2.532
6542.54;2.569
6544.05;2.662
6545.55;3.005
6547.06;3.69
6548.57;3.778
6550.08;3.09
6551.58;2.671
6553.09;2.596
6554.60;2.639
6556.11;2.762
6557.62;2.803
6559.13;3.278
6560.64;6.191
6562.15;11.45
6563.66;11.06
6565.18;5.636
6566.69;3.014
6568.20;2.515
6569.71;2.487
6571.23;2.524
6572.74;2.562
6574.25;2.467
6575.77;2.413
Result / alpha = 0.02 mag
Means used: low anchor 2.71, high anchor 2.69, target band 2.64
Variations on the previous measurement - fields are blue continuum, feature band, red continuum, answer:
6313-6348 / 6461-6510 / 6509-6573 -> 0.19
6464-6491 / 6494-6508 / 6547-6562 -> 0.15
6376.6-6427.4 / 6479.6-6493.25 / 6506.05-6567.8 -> 0.16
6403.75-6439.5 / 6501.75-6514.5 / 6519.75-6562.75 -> 0.11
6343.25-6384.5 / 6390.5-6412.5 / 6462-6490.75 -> 0.02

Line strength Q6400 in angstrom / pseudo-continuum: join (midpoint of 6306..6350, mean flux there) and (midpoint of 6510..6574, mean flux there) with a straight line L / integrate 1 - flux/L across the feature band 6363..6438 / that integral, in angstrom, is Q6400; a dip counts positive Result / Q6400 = 5.0 angstrom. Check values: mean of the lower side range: 2.66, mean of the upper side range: 3.35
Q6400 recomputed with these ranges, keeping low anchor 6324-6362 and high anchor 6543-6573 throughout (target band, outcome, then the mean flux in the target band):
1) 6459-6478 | 4.3 angstrom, 2.69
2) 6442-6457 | 3.8 angstrom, 2.5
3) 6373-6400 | 2.7 angstrom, 2.67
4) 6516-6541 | 7.1 angstrom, 2.75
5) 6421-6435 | 2.1 angstrom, 2.74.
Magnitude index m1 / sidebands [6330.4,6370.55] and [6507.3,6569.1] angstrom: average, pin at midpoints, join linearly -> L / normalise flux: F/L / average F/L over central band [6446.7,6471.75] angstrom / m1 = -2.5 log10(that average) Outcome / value 0.20 mag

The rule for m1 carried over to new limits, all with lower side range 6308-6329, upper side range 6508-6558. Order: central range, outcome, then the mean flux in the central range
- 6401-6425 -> 0.03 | 2.65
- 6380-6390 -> -0.02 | 2.74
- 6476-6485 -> 0.04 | 2.67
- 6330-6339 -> 0.01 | 2.63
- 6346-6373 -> -0.03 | 2.76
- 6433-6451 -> 0.05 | 2.63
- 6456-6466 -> 0.03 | 2.69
